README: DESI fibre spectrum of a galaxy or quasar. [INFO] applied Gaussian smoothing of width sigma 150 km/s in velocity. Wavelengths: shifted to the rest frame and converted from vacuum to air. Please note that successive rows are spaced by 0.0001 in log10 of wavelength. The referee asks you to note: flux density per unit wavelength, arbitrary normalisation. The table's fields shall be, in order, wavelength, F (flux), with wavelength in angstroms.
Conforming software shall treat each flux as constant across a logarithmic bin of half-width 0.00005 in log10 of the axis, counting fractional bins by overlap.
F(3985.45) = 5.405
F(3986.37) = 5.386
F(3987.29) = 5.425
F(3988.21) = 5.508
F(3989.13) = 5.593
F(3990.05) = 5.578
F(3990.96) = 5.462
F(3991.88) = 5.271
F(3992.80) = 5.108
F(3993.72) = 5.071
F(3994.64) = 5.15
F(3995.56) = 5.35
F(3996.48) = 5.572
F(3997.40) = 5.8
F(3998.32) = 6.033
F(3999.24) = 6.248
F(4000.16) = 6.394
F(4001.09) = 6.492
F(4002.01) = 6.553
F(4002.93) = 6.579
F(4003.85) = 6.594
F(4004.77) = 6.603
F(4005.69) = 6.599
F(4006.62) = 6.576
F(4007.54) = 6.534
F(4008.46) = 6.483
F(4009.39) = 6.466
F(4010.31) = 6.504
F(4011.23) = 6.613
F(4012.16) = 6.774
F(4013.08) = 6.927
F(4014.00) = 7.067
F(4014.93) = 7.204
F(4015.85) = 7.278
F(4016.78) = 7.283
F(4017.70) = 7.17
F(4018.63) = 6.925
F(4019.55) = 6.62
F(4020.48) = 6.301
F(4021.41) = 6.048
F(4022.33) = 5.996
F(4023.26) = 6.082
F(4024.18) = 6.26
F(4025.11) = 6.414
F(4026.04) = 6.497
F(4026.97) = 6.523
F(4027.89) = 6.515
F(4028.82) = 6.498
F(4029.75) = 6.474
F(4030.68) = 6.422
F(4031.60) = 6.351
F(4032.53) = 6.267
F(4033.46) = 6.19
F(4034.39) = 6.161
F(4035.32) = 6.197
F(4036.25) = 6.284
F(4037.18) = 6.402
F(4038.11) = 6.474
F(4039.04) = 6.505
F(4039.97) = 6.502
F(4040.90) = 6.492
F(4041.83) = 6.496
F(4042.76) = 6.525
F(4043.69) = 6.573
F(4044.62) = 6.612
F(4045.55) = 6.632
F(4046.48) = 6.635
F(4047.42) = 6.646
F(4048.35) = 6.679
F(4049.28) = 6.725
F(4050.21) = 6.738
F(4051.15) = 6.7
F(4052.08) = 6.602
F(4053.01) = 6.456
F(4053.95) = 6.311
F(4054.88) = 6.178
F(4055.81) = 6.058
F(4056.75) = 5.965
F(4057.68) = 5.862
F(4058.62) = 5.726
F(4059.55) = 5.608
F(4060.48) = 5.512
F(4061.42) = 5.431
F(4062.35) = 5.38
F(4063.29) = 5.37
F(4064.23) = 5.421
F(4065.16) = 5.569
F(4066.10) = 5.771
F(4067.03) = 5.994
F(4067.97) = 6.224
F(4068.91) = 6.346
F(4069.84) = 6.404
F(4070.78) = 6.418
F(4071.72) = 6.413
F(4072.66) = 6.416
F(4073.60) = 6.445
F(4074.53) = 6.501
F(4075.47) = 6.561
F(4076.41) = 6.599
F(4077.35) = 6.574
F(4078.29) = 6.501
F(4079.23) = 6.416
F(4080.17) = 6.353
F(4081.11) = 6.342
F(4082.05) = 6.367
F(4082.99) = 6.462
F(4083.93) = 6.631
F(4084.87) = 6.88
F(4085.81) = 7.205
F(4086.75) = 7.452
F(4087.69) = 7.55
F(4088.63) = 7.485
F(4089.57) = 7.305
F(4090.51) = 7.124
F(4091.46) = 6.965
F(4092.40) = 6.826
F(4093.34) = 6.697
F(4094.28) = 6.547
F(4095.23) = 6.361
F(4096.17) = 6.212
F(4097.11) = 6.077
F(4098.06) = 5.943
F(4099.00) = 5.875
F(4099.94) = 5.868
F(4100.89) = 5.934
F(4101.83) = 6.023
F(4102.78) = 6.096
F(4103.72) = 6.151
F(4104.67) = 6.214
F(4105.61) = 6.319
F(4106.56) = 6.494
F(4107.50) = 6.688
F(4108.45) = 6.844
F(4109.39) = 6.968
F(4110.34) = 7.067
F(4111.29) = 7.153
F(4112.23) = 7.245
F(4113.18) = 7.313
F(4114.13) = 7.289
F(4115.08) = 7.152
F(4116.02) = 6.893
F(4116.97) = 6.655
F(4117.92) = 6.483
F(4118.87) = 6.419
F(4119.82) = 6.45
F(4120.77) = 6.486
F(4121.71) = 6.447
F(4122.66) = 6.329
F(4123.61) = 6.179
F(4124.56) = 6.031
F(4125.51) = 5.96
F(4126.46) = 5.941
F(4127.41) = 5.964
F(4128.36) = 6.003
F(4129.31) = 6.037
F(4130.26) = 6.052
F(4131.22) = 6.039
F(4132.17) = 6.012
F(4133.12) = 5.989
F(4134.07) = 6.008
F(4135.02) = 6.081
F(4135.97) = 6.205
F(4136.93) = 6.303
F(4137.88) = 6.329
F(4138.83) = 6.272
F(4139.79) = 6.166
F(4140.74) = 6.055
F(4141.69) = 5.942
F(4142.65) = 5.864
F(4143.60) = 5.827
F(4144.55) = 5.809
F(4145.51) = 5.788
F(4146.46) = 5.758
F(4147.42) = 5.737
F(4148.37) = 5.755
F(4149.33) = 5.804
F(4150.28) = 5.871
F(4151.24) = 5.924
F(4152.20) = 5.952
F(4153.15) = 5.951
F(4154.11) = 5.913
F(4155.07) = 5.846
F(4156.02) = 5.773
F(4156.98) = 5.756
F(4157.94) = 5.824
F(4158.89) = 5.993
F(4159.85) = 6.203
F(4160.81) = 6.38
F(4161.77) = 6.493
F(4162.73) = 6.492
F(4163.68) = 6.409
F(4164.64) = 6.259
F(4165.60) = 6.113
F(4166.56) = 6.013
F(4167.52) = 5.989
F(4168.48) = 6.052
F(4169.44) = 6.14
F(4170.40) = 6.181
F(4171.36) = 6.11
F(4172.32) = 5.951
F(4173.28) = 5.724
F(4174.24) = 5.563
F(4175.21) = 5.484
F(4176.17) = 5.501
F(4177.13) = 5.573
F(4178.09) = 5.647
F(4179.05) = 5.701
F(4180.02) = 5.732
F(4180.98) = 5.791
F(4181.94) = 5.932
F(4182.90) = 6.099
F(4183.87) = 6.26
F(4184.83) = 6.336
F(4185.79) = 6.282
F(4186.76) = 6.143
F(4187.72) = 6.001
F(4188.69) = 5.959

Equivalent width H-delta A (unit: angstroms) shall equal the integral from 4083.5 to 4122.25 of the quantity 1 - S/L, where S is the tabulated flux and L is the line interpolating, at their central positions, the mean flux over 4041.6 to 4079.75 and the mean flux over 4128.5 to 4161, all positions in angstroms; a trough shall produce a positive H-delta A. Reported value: -3.6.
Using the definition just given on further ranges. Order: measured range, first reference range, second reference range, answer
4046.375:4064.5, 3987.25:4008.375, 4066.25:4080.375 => 0.5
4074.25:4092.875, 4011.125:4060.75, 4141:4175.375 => -1.6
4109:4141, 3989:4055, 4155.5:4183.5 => -1.7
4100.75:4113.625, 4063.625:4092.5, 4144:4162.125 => -0.6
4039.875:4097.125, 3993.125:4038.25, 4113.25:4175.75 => -1.3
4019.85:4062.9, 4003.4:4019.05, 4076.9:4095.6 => 3.2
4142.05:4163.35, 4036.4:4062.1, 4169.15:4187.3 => 0.1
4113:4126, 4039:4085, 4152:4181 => -1.0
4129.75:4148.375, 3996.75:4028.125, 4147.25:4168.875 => 0.3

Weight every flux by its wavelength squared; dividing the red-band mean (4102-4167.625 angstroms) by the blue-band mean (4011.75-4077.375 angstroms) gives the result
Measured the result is 1.0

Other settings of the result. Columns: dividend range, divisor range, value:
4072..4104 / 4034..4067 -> 1.08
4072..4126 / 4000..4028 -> 1.04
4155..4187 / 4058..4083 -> 1.03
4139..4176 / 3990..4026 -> 1.02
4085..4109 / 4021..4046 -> 1.06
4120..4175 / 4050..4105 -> 0.99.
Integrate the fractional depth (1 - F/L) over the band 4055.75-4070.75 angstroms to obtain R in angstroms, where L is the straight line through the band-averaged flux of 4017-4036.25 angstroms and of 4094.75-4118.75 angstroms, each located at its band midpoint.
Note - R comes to 1.5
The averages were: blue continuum 6.4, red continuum 6.53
